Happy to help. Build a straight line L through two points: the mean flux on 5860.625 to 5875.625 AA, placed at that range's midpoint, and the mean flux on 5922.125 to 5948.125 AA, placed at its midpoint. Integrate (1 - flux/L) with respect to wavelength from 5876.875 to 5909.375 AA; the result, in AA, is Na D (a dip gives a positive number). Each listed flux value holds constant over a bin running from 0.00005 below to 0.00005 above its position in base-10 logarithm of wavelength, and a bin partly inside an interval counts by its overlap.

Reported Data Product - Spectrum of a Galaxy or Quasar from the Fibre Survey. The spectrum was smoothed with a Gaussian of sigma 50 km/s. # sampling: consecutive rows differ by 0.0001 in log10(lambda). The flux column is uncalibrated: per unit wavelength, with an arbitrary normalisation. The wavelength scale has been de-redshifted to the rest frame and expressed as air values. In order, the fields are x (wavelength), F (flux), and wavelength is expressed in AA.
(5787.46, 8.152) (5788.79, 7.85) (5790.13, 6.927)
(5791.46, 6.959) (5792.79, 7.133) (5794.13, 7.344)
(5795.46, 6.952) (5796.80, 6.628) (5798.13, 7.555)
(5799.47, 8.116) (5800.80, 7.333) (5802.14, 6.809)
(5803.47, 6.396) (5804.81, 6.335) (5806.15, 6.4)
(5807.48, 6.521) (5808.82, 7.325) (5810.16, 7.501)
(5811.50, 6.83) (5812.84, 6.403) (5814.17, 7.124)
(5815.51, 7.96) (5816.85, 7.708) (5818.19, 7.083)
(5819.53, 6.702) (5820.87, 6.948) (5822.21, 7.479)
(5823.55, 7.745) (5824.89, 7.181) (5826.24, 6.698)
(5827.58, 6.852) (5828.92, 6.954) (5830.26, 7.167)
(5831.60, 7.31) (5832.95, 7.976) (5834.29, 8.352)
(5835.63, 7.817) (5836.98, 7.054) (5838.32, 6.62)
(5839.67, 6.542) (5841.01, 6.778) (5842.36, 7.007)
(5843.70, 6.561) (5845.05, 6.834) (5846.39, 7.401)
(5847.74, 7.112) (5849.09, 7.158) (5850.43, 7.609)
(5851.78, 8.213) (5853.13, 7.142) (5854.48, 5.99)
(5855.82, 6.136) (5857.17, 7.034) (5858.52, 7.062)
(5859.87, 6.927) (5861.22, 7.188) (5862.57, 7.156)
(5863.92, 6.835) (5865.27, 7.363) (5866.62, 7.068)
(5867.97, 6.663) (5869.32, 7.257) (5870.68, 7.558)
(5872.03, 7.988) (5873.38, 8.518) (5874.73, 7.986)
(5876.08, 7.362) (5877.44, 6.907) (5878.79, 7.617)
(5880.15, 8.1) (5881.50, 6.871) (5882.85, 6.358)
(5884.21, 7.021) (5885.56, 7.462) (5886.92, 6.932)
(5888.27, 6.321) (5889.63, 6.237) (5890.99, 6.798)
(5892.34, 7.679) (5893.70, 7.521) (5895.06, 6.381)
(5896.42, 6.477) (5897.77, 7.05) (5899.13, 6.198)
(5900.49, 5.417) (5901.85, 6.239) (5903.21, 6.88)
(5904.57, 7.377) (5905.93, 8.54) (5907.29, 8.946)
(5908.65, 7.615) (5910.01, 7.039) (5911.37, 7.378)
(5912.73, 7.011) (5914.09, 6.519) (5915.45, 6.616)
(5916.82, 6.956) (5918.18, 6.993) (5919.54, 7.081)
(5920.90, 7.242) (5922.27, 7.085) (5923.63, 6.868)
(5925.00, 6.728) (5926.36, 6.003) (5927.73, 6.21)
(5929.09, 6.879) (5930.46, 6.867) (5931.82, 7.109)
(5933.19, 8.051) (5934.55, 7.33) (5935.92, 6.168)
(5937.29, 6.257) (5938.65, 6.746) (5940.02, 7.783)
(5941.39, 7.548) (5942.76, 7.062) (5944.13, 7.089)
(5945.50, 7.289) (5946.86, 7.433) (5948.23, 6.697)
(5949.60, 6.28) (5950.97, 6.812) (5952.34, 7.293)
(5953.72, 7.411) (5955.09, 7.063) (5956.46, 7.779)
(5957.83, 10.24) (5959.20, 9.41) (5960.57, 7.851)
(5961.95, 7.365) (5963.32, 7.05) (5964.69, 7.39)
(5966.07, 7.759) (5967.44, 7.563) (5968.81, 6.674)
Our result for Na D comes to 0.9 AA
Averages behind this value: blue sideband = 7.42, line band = 7.04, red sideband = 6.97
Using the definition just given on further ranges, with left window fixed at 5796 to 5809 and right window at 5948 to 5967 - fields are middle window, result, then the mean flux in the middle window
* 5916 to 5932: 1.38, 6.82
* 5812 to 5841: -0.72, 7.21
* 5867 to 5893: 0.11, 7.24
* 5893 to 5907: 0.94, 6.87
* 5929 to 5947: 1.00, 7.12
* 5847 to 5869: 0.40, 7.05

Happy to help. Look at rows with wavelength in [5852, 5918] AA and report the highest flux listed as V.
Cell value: 8.946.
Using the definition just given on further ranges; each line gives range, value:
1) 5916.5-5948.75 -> 8.051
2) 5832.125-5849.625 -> 8.352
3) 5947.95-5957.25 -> 7.779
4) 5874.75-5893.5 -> 8.1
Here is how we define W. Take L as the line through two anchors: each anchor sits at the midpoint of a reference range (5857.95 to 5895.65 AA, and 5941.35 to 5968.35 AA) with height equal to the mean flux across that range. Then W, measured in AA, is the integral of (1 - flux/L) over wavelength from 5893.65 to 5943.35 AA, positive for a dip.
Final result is 2.63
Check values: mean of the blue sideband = 7.18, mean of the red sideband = 7.51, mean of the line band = 6.97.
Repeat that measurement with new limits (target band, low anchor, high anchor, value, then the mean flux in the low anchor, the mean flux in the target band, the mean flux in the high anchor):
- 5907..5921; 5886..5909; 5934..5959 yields -0.2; 6.97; 7.17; 7.28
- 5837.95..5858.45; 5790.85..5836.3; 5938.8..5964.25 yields 0.9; 7.17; 6.95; 7.51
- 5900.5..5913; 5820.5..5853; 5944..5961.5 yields 0.2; 7.22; 7.35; 7.6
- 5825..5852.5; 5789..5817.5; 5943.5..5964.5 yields -0.1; 7.07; 7.2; 7.54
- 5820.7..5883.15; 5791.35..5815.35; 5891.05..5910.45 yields -1.4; 7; 7.21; 7.09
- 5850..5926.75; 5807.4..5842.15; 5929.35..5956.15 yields 0.5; 7.19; 7.08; 7.07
